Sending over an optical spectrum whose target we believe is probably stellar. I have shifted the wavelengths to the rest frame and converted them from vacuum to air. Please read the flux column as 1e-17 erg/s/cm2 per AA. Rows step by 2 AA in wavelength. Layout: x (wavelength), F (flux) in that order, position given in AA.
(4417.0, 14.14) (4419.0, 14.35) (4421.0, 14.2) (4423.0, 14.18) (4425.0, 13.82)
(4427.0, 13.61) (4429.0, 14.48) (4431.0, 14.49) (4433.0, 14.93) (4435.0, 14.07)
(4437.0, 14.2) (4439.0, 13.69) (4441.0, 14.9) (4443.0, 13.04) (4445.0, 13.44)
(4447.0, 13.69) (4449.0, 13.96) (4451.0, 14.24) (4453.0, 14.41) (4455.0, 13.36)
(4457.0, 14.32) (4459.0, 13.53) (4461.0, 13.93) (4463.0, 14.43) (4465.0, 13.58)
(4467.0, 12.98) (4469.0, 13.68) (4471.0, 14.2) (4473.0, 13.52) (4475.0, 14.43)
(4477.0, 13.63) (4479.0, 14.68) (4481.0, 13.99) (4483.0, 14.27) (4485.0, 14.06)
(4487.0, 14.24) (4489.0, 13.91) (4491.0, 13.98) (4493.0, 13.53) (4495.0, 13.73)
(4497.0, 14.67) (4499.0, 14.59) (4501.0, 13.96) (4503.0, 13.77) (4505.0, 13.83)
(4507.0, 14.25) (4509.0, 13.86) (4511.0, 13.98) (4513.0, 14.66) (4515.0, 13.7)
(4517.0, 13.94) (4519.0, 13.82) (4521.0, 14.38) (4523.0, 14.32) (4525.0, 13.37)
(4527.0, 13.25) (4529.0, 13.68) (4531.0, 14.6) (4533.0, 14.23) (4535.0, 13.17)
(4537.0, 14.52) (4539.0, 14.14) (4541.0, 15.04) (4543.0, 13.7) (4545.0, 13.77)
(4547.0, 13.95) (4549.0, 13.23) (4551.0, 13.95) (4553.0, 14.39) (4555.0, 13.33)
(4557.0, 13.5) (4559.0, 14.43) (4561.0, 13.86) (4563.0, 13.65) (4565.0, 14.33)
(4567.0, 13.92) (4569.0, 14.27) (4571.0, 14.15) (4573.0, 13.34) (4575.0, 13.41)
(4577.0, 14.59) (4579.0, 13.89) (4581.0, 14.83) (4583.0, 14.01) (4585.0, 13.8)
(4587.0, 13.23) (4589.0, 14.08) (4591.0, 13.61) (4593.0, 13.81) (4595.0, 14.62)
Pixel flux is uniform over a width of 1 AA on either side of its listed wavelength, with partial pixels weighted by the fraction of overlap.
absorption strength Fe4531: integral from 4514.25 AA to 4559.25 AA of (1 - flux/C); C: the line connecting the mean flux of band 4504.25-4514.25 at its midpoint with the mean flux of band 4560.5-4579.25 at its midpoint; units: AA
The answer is 0.4 AA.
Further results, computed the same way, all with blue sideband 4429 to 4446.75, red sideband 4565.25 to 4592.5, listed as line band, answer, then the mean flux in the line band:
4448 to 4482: 0.3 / 13.9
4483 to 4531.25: 0.1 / 14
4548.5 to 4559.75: 0.1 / 13.8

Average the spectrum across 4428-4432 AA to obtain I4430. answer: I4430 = 14.5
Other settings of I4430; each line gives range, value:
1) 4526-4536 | 13.8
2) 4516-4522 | 14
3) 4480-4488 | 14.1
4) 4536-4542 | 14.6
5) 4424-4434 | 14.3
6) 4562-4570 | 14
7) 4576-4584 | 14.3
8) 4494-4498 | 14.2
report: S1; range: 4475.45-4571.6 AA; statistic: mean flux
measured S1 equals 14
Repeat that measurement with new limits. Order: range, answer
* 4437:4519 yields 14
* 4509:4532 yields 14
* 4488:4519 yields 14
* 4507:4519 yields 14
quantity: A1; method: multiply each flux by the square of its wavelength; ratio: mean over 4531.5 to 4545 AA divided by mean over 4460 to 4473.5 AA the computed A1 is 1.06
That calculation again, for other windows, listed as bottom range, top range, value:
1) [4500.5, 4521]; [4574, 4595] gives 1.03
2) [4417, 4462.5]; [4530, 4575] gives 1.05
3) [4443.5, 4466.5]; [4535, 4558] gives 1.05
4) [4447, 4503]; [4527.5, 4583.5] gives 1.04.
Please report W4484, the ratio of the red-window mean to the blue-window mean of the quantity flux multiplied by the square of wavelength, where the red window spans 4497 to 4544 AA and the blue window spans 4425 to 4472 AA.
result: 1.04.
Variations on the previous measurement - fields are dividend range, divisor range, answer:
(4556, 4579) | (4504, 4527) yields 1.02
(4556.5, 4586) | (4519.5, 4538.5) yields 1.02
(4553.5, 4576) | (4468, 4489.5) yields 1.02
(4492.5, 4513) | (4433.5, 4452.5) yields 1.03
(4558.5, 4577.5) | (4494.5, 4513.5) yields 1.02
